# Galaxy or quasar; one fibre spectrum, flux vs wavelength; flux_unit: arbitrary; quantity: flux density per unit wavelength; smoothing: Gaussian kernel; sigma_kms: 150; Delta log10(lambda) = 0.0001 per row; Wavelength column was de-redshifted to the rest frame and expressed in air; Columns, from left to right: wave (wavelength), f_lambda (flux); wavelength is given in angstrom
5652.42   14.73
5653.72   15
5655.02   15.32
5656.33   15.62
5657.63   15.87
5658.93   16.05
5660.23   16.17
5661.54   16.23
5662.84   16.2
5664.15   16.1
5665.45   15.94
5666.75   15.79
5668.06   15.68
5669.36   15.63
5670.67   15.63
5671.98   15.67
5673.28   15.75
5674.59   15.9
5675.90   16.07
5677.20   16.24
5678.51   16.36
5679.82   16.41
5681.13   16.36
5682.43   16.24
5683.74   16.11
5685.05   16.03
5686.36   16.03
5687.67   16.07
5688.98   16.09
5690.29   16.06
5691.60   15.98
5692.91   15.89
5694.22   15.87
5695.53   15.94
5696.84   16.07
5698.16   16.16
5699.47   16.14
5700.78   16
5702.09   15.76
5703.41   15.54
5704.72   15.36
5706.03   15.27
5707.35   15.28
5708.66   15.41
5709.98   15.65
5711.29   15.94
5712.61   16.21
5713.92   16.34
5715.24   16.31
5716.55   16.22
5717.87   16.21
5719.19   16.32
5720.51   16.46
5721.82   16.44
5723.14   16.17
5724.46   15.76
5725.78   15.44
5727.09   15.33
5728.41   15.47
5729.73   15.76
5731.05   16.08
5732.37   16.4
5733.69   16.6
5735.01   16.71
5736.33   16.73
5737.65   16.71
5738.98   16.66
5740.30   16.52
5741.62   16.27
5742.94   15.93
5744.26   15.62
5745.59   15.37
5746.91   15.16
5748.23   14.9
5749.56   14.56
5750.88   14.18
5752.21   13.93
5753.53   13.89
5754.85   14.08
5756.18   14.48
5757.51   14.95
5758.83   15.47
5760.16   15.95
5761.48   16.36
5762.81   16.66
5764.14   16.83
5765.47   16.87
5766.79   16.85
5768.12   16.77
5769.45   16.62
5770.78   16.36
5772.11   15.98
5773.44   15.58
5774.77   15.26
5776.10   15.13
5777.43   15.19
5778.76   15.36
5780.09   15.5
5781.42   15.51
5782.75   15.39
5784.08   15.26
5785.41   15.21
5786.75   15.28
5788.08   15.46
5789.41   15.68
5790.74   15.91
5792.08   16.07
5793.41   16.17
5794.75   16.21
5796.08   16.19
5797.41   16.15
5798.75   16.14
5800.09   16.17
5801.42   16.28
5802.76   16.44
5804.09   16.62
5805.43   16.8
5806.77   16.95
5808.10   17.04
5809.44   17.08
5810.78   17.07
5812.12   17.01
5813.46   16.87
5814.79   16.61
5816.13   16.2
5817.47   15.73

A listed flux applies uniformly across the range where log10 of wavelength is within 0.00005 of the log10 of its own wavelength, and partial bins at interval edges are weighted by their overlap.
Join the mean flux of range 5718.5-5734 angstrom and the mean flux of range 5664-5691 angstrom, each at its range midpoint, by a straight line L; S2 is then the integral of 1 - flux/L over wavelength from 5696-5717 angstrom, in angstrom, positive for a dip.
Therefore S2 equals 0.2 angstrom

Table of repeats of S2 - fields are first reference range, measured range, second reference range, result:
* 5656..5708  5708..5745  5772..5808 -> -0.51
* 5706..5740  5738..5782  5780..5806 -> 1.09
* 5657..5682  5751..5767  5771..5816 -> 0.60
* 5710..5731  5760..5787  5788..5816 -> 0.64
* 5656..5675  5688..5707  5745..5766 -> -0.25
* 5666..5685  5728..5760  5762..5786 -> 0.83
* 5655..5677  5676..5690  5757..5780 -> -0.25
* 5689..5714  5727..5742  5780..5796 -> -0.51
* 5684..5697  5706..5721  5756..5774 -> 0.06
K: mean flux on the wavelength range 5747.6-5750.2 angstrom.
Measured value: 14.7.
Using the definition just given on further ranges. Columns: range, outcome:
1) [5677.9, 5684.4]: 16.3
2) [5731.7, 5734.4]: 16.5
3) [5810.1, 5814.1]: 17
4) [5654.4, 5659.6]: 15.7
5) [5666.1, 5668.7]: 15.7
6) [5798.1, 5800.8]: 16.2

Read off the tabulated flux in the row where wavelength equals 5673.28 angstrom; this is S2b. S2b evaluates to 15.75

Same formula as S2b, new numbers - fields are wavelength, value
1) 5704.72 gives 15.36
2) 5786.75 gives 15.28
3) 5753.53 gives 13.89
